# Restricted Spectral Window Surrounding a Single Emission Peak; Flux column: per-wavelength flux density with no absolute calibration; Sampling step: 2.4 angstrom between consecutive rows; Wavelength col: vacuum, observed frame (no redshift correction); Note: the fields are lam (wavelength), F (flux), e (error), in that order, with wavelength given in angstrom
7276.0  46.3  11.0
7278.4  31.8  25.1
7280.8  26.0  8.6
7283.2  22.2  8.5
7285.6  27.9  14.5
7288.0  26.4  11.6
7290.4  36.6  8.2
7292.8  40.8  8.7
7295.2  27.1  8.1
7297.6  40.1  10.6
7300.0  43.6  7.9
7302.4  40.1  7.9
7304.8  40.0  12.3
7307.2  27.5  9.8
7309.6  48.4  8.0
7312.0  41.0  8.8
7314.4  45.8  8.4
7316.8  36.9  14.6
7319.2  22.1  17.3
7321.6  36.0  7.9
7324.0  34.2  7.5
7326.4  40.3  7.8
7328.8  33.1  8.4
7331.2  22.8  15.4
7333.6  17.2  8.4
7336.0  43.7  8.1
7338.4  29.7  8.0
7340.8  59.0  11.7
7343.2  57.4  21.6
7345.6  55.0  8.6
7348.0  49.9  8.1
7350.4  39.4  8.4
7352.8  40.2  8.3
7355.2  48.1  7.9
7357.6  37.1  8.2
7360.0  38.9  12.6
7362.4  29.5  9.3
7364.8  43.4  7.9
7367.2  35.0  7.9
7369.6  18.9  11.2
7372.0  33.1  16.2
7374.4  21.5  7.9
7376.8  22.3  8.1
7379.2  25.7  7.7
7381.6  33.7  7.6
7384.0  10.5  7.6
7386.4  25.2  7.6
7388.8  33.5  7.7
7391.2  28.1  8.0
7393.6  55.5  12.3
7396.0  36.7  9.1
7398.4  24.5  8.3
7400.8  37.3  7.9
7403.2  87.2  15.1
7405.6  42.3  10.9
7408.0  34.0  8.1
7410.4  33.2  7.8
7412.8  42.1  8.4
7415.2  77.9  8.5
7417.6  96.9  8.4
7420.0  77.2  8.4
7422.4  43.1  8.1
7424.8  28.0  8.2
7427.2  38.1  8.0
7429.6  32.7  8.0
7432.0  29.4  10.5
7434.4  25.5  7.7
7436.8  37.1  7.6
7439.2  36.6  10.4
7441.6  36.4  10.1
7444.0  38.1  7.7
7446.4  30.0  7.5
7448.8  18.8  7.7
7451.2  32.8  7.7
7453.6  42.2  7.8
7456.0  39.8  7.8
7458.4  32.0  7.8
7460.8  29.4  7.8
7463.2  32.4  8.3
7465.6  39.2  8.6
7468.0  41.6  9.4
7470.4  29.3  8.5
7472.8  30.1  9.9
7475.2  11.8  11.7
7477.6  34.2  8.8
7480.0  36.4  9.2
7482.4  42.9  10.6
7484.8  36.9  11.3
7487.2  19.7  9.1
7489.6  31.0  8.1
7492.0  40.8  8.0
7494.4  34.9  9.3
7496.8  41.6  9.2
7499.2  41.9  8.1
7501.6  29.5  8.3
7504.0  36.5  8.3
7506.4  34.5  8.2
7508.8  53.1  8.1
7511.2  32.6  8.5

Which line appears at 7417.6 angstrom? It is [O III]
